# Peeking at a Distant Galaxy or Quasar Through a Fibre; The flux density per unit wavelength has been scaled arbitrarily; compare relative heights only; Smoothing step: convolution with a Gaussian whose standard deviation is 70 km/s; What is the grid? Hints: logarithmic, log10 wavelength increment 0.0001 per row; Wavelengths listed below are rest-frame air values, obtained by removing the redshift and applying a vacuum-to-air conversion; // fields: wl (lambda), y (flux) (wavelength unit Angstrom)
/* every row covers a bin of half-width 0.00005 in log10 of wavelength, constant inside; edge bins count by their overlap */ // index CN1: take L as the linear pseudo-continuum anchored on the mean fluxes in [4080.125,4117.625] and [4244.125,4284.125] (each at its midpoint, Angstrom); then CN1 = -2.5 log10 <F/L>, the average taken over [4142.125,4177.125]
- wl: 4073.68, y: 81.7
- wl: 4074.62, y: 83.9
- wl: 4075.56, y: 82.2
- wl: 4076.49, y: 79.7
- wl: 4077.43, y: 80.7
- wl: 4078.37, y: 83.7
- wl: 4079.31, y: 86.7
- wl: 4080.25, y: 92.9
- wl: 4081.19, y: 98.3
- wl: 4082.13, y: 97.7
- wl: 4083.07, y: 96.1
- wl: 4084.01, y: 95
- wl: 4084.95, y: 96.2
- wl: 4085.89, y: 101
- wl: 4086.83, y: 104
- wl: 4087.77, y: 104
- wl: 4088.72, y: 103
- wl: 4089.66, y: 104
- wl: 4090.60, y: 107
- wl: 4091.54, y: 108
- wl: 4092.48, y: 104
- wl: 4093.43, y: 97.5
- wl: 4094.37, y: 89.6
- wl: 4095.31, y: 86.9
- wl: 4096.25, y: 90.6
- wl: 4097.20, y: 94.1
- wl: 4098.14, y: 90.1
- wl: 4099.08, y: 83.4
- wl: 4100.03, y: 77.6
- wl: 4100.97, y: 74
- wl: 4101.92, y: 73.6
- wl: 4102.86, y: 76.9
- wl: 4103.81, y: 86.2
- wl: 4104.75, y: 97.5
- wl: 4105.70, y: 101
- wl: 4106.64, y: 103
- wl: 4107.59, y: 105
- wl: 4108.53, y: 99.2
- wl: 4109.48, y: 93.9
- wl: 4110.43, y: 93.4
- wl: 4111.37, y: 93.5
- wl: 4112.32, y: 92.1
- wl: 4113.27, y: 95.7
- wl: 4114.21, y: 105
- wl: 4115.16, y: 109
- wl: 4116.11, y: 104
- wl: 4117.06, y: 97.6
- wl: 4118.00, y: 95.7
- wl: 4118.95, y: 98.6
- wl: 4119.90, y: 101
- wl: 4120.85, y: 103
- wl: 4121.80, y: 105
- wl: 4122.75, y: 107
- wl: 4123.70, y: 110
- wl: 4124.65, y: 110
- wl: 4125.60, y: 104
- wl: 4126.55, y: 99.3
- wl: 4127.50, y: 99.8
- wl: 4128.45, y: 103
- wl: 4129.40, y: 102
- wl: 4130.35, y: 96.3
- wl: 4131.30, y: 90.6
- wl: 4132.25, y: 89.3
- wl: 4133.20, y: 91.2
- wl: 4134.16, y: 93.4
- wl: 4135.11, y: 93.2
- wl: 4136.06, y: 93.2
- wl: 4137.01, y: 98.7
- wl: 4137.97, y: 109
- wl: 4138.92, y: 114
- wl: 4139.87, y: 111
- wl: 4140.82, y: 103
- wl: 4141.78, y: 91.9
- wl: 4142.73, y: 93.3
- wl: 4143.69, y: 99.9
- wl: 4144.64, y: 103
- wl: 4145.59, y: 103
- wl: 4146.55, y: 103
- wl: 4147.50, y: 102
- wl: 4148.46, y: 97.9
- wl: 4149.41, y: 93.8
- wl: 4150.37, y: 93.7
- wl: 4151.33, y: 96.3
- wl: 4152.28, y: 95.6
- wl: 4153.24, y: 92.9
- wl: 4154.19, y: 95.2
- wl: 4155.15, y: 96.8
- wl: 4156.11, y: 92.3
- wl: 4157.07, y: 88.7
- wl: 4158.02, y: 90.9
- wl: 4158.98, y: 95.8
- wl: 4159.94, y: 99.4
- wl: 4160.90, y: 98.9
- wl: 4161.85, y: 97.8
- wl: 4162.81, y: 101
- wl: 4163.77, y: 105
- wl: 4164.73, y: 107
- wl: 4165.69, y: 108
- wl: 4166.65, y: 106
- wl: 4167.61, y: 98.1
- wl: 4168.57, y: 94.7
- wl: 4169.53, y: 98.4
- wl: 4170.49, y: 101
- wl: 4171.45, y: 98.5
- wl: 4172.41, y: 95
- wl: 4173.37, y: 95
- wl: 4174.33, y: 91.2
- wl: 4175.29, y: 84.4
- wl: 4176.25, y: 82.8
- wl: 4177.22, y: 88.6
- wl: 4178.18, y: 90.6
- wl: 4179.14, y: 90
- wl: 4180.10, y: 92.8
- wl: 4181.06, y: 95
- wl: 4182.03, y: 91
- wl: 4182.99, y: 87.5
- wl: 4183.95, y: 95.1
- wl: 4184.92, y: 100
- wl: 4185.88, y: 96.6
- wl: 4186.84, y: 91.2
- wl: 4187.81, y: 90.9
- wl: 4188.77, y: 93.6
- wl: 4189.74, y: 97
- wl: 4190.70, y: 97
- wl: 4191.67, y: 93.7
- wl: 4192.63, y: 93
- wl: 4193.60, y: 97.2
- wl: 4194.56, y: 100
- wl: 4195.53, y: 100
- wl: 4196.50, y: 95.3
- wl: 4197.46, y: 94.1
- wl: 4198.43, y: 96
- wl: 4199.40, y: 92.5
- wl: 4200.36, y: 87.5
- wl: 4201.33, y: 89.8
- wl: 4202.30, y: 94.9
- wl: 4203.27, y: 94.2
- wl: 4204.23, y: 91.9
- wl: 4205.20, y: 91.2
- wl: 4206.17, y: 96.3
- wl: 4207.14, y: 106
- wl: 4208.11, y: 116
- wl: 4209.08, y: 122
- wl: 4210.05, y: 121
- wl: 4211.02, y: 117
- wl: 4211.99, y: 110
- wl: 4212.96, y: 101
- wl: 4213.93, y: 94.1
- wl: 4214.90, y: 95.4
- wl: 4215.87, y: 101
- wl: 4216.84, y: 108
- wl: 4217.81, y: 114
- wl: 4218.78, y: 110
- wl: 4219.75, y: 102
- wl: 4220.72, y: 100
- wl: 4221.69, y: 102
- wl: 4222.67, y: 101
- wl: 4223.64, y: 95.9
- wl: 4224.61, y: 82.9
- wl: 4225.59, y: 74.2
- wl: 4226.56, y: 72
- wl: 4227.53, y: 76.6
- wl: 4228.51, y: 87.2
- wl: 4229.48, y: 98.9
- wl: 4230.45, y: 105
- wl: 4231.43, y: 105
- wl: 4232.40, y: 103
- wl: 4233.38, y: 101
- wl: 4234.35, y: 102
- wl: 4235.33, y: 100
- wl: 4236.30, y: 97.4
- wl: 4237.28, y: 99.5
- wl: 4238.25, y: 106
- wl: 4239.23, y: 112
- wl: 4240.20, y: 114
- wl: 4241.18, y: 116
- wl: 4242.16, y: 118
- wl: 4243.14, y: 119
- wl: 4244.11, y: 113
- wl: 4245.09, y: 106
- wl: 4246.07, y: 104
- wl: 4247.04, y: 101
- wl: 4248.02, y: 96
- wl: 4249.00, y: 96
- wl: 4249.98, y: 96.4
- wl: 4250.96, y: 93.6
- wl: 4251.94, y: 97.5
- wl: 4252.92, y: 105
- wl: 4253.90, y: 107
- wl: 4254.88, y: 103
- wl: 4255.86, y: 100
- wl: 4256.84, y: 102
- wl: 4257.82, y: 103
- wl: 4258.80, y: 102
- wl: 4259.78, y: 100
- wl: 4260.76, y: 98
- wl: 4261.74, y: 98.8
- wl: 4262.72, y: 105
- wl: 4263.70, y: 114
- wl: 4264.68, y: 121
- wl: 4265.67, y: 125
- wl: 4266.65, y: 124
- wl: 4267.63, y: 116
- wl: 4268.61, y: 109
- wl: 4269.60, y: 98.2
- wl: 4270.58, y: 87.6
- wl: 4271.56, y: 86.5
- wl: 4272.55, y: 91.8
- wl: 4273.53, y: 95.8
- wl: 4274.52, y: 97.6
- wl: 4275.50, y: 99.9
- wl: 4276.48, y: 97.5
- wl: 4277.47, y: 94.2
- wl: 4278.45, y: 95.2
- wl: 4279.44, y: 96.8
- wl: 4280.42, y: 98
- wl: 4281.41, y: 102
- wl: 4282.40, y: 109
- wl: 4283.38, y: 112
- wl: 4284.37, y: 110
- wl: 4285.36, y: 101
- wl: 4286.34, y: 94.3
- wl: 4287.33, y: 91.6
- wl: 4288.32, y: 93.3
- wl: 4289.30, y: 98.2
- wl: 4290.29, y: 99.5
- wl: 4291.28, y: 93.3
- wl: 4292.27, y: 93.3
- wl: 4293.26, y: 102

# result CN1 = 0.01 mag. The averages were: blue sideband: 95.6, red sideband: 102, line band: 97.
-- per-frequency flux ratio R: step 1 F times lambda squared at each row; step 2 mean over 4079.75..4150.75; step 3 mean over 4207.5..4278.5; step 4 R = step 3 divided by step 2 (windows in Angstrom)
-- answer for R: 1.12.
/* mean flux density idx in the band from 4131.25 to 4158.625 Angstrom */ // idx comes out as 97.2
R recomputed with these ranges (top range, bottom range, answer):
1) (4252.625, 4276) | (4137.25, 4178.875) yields 1.12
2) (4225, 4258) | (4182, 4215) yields 1.05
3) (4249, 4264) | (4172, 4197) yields 1.12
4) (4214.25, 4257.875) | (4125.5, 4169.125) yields 1.07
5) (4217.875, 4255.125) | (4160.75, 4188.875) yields 1.09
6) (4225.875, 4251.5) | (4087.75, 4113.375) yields 1.16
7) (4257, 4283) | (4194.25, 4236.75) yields 1.07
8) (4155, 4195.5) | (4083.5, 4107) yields 1.06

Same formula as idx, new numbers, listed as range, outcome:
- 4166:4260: 98.8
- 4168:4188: 92.9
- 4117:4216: 98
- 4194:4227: 99.1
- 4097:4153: 97.3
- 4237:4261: 104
